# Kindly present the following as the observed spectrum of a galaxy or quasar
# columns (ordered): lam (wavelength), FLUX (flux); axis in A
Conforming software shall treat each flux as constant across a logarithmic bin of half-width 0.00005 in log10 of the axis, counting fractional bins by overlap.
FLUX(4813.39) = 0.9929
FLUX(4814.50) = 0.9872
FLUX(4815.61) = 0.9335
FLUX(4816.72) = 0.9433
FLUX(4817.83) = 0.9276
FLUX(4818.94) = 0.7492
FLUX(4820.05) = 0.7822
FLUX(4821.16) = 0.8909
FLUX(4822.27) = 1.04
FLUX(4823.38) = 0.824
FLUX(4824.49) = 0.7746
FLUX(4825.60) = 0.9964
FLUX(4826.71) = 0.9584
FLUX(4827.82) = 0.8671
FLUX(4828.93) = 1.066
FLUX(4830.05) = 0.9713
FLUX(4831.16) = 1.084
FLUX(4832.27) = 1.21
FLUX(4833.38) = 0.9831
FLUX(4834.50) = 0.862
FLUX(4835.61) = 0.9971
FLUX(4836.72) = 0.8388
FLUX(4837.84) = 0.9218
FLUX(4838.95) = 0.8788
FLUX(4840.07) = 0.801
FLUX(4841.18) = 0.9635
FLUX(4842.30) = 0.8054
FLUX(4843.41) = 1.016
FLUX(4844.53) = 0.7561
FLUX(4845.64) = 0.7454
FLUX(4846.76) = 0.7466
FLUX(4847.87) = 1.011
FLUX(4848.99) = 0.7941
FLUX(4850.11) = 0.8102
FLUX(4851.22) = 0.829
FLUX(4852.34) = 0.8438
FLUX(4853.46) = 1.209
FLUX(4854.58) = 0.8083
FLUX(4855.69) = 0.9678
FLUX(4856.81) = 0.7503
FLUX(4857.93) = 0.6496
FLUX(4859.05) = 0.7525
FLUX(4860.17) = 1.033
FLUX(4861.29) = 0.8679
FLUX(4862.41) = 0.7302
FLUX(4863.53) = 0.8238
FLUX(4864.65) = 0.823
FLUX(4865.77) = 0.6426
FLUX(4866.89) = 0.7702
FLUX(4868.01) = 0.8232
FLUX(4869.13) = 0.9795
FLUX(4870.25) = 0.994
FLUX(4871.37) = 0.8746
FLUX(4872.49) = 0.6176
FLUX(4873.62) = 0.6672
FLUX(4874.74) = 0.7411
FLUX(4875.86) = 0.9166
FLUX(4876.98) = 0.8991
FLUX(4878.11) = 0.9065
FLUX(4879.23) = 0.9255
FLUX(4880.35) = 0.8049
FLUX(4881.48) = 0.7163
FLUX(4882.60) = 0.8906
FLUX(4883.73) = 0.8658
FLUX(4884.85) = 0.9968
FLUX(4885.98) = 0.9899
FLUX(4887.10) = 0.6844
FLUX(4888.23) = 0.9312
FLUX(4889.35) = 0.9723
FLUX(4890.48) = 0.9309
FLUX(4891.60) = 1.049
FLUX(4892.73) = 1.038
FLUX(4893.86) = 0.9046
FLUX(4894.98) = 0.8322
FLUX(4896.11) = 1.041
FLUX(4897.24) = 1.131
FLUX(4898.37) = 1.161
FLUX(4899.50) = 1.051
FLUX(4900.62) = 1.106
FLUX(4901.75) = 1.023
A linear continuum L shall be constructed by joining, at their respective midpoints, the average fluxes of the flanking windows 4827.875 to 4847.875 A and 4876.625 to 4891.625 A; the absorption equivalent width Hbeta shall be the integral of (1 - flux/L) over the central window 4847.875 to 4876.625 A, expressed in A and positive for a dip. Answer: 2.3 A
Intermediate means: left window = 0.922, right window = 0.892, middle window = 0.833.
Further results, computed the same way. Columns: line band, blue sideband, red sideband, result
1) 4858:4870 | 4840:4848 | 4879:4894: 0.76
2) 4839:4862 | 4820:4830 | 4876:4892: 1.33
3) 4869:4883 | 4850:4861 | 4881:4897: 1.01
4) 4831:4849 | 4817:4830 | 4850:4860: -0.58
